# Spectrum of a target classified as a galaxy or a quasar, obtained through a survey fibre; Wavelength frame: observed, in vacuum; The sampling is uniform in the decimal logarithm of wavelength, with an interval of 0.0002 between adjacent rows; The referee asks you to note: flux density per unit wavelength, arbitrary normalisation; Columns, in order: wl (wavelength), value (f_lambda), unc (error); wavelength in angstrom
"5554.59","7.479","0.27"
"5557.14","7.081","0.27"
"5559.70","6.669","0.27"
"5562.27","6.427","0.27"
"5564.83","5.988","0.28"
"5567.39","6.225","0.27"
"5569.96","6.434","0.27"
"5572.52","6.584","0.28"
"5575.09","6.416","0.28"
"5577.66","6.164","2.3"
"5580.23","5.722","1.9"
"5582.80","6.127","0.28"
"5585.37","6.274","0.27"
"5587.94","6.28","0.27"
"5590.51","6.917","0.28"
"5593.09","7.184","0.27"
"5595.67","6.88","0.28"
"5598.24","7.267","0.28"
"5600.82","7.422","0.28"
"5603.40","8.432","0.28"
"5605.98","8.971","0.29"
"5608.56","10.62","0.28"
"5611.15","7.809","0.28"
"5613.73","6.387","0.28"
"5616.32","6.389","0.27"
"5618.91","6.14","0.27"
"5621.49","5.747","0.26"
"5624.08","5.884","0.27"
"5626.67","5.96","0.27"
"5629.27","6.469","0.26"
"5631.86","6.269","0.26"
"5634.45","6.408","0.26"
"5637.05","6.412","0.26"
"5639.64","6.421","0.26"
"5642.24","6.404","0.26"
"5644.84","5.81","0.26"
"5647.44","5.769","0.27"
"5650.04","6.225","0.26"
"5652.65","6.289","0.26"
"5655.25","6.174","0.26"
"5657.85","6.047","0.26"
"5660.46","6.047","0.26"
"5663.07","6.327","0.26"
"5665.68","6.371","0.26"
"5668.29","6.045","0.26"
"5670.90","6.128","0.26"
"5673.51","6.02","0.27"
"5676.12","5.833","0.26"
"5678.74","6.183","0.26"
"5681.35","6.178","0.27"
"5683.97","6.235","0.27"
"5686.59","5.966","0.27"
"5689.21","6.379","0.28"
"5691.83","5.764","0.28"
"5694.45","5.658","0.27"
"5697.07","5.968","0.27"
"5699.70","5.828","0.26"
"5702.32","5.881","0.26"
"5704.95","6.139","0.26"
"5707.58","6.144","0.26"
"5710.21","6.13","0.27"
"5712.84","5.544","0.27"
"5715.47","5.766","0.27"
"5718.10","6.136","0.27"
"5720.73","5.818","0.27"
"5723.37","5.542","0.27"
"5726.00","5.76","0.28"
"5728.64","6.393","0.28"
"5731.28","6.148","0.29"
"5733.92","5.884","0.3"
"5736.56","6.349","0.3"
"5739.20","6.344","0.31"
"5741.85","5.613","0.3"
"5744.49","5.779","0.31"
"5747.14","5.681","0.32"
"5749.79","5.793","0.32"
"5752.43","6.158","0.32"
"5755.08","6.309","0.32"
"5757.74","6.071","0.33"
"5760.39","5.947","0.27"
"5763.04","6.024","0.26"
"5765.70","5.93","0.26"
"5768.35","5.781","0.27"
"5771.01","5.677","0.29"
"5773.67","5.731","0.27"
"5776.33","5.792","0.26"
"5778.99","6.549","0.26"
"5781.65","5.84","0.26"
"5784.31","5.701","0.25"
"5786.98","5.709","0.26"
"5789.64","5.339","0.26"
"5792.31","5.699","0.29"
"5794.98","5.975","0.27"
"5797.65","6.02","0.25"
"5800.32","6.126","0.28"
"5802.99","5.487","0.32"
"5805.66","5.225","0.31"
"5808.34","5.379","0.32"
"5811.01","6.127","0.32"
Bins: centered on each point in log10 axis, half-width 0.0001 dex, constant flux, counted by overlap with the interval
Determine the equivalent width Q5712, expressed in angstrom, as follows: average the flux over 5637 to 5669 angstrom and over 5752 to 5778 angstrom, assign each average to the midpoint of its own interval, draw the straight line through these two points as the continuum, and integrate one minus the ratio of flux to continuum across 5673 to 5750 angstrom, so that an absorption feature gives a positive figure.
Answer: 1.1 angstrom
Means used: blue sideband 6.17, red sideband 5.94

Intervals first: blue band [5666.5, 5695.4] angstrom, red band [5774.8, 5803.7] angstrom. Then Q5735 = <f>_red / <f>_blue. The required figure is 0.97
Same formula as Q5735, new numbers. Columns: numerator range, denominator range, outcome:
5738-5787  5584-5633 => 0.84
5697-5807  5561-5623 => 0.86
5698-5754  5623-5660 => 0.96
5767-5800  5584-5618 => 0.78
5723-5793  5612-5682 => 0.96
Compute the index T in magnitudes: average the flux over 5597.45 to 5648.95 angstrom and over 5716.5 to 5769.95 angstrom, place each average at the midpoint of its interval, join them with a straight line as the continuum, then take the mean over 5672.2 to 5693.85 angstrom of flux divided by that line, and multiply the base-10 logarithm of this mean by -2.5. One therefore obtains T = 0.06 mag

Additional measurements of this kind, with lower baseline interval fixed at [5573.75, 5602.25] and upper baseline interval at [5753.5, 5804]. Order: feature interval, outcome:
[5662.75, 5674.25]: 0.023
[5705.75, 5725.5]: 0.046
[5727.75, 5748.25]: 0.004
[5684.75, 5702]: 0.049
